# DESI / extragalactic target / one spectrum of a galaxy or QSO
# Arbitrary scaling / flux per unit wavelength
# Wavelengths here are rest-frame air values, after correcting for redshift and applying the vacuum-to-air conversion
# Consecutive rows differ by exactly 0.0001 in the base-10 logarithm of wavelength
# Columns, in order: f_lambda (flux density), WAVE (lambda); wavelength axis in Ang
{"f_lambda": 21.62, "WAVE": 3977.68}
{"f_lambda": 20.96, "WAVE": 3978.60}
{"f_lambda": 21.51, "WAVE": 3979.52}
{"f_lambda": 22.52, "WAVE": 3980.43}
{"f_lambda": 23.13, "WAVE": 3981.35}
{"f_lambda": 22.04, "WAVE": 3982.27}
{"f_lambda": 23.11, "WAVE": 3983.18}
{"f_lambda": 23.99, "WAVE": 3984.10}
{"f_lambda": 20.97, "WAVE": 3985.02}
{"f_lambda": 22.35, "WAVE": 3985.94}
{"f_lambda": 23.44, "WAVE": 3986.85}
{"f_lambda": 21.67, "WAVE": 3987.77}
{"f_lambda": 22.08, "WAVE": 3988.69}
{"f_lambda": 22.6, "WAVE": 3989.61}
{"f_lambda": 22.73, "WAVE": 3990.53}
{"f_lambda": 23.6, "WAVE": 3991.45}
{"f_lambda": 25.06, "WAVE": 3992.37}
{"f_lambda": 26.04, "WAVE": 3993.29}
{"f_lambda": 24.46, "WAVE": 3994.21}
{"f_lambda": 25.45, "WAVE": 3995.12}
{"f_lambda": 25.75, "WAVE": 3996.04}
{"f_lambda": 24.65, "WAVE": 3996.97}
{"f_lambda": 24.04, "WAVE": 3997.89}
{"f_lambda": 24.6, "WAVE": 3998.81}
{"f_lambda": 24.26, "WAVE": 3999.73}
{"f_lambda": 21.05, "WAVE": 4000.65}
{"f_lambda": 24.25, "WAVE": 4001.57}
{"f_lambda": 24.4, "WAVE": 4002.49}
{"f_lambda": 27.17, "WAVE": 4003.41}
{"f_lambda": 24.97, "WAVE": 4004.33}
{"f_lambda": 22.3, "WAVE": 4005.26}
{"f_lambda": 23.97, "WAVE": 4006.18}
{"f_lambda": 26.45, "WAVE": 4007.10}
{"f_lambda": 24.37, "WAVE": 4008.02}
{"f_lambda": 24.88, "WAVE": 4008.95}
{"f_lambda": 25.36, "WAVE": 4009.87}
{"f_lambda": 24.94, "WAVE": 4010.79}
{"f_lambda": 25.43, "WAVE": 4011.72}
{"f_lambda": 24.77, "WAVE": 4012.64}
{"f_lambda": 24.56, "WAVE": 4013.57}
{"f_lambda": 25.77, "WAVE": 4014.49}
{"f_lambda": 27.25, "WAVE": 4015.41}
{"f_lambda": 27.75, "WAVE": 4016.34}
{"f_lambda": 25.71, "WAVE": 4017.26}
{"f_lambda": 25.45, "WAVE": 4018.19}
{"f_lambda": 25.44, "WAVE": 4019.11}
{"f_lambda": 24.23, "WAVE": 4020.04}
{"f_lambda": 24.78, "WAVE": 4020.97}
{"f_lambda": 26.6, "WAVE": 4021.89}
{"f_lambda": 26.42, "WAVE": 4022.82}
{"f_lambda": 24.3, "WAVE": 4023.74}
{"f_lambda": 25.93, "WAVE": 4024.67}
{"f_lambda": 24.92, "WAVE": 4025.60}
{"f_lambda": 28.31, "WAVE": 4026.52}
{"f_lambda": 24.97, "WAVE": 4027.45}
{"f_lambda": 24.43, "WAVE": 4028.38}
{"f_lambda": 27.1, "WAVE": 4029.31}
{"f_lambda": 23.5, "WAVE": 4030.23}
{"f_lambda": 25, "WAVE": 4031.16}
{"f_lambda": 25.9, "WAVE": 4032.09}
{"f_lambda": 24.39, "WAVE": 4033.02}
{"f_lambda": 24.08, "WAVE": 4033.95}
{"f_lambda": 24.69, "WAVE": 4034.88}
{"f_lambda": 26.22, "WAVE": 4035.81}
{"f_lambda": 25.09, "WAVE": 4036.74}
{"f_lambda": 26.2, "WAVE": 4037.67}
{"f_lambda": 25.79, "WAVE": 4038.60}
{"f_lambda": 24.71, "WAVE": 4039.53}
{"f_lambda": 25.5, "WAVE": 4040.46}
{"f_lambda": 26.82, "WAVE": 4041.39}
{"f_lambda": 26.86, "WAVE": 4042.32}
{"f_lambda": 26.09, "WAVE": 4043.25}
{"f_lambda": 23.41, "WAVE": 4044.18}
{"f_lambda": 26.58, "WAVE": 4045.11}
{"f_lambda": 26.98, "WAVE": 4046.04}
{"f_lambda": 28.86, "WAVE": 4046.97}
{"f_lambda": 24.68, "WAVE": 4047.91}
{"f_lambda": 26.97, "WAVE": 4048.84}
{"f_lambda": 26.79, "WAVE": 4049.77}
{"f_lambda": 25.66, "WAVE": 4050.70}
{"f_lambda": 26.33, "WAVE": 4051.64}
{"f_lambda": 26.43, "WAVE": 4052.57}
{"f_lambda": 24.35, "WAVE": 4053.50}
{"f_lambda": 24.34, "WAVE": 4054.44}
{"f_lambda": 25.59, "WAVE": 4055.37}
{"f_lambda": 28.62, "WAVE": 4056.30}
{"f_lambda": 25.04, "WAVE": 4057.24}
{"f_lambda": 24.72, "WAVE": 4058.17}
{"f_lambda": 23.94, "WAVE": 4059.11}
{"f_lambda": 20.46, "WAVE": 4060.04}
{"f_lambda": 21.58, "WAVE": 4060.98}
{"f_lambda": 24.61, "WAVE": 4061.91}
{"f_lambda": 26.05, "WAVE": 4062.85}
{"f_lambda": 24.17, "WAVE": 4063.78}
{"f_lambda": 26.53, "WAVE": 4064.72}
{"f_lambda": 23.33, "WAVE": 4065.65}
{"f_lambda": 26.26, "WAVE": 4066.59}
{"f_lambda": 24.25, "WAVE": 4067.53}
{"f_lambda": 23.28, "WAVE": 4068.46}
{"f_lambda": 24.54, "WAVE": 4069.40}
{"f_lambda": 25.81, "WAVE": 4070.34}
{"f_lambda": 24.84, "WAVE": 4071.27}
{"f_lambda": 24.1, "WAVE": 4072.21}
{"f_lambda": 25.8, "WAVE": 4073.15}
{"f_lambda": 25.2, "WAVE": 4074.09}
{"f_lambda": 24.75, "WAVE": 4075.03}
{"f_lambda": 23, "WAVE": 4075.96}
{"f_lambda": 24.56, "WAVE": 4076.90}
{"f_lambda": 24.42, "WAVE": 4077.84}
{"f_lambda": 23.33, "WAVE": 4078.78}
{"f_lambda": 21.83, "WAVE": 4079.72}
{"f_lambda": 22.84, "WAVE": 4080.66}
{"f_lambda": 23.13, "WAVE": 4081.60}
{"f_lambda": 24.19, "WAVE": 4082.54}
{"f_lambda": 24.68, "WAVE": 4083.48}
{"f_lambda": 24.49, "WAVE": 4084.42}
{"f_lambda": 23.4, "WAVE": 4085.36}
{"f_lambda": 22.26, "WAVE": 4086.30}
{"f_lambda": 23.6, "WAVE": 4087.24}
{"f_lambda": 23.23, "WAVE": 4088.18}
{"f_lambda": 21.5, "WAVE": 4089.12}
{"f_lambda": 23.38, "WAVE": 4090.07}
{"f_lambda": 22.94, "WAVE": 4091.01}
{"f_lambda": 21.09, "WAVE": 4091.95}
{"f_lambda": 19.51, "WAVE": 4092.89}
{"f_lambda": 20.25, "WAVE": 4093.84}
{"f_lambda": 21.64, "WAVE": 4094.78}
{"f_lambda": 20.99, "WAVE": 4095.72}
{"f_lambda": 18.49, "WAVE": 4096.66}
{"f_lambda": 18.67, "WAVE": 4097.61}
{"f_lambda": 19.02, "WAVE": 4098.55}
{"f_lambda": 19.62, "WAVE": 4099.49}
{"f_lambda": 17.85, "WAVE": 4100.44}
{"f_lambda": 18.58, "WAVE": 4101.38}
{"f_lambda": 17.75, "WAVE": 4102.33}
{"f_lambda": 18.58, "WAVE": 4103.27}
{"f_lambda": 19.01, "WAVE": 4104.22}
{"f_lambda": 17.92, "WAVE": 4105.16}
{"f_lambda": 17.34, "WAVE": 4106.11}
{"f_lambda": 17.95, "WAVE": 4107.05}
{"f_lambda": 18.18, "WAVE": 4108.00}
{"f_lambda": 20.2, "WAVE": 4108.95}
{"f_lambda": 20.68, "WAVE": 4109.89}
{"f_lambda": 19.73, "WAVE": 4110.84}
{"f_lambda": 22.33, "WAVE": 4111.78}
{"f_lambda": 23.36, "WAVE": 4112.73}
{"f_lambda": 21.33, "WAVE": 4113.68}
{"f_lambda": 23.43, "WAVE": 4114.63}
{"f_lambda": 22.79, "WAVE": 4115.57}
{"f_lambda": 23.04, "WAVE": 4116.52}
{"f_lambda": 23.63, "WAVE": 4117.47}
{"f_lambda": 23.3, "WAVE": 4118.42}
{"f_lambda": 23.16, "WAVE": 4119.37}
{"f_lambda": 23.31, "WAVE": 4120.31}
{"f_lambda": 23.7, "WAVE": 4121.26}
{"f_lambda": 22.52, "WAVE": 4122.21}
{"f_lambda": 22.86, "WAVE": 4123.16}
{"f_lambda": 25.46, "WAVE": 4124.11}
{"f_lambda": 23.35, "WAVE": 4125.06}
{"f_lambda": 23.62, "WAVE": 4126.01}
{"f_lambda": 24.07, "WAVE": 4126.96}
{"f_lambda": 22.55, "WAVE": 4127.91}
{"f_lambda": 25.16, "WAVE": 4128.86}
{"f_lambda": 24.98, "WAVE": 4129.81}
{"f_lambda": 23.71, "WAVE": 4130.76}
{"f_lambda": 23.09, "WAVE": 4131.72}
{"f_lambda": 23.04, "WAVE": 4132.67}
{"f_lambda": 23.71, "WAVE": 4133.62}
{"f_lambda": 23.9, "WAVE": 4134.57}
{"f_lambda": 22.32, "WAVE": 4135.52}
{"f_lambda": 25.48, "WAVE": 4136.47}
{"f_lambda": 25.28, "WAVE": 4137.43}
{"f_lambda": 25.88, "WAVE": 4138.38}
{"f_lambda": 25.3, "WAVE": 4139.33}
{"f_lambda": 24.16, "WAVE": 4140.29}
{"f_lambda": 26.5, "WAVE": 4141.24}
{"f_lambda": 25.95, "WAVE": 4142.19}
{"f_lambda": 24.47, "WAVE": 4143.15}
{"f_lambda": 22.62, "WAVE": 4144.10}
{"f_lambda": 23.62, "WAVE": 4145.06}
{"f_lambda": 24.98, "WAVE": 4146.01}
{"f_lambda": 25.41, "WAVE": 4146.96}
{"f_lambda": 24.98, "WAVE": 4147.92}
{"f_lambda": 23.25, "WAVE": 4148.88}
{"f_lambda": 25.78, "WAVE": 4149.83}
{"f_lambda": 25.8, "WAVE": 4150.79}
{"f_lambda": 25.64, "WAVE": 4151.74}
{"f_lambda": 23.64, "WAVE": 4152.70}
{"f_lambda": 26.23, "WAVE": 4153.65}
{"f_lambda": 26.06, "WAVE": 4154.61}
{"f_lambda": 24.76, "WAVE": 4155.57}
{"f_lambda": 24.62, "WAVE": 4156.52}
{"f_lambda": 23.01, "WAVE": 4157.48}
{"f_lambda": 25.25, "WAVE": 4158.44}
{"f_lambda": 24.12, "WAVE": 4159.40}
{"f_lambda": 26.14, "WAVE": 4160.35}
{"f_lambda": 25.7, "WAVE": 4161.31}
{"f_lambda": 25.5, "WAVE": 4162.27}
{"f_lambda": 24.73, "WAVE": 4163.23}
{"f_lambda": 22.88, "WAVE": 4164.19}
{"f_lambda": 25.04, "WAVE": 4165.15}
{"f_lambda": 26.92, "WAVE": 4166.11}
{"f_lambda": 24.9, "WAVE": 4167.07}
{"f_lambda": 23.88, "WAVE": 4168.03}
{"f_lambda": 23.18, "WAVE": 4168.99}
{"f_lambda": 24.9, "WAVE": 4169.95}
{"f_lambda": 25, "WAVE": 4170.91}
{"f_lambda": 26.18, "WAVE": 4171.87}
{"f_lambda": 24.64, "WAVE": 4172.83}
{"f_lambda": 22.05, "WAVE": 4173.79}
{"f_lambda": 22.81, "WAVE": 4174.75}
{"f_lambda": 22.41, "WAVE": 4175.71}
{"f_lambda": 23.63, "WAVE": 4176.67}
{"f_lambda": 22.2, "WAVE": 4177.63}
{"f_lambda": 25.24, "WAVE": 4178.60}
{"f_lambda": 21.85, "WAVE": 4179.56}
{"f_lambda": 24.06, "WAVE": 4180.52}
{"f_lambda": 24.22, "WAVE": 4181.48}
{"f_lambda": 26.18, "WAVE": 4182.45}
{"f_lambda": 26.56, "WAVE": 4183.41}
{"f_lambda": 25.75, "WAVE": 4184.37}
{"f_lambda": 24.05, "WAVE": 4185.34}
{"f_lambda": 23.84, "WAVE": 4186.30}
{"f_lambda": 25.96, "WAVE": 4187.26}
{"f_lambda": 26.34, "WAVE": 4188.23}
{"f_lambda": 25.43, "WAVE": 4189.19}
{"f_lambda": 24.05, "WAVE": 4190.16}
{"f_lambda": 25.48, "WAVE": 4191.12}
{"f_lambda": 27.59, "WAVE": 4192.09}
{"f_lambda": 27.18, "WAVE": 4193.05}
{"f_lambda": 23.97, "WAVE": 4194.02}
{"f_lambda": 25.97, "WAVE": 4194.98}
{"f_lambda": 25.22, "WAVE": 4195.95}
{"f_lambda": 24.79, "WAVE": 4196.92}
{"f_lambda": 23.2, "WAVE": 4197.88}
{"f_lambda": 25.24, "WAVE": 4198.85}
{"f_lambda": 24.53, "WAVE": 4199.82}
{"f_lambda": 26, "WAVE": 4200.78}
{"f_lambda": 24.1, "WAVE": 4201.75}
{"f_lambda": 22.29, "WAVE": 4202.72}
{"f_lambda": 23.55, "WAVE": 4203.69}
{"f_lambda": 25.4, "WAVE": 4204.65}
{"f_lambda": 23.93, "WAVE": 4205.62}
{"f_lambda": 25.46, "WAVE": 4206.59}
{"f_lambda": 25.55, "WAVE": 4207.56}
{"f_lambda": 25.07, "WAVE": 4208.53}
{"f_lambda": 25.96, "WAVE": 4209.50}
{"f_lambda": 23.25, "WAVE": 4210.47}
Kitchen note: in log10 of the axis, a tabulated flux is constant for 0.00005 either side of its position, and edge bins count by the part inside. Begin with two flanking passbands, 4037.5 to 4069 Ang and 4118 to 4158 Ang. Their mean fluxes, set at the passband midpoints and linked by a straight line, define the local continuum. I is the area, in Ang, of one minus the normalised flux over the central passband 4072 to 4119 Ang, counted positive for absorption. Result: 6.0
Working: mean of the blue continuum 25.3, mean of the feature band 21.6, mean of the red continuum 24.3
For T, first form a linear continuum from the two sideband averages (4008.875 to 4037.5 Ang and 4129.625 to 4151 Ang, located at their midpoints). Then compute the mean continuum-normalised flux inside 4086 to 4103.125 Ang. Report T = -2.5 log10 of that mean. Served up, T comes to 0.21 mag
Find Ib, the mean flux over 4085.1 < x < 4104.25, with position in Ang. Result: 20.5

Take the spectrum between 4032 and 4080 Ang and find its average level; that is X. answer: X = 25.1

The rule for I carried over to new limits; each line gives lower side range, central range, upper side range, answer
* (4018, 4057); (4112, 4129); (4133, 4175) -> 1.1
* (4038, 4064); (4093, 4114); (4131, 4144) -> 4.5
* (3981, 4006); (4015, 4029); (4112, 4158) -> -1.2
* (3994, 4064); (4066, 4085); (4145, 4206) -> 0.6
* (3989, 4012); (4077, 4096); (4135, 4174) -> 1.5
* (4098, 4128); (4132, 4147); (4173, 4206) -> -1.4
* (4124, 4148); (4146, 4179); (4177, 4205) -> 0.0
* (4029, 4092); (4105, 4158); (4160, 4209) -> 2.6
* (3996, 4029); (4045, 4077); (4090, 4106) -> -4.6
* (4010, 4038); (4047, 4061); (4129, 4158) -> 0.0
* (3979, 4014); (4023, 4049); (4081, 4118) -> -3.2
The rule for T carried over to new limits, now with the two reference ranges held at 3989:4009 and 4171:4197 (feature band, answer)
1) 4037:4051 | -0.071 mag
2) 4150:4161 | -0.017 mag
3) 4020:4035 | -0.038 mag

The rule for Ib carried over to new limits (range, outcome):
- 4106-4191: 24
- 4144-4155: 24.9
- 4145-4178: 24.6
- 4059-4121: 22.2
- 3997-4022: 25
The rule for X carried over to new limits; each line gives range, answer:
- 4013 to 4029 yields 25.7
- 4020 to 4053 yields 25.7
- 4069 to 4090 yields 23.9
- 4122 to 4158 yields 24.4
